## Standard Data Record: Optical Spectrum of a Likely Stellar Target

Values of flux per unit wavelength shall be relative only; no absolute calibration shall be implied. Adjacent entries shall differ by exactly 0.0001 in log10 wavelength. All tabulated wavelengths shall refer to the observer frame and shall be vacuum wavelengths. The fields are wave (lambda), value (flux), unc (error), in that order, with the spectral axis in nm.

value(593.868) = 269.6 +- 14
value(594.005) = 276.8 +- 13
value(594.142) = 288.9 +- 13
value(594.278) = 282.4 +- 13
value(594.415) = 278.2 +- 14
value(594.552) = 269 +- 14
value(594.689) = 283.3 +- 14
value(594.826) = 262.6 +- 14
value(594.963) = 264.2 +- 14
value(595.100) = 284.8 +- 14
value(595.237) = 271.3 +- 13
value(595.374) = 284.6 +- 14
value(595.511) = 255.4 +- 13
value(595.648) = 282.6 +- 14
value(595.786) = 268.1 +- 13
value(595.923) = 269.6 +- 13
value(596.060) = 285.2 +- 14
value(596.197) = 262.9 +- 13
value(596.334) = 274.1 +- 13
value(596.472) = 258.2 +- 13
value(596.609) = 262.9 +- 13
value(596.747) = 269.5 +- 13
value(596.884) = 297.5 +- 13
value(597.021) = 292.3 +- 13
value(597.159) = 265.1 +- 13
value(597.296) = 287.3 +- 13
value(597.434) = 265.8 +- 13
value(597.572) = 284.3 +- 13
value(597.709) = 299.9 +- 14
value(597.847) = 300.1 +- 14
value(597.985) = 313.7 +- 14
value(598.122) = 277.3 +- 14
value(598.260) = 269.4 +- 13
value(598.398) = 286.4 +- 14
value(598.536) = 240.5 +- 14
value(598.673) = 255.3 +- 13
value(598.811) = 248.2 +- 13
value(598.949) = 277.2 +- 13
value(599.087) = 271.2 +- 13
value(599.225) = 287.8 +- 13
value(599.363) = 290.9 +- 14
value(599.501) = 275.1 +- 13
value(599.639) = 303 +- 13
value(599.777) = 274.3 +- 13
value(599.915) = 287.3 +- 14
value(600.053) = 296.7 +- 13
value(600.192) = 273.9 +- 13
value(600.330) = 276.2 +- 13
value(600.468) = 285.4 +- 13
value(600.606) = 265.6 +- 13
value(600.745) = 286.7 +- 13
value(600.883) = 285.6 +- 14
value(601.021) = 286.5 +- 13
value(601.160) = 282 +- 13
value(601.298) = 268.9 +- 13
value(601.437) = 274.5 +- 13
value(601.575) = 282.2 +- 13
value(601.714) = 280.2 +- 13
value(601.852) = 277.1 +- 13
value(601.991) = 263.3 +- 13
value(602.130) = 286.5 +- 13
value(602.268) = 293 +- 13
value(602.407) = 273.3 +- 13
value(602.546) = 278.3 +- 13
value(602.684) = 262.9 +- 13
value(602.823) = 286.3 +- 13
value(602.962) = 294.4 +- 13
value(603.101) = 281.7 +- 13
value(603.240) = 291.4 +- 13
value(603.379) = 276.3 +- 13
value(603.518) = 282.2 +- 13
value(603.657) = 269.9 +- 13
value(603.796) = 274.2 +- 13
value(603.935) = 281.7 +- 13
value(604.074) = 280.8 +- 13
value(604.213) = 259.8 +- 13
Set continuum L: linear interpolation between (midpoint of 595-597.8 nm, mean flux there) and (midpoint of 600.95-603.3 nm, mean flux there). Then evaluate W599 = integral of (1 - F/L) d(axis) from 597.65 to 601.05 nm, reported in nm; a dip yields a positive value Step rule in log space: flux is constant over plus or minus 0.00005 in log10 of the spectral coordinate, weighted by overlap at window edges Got -0.03 nm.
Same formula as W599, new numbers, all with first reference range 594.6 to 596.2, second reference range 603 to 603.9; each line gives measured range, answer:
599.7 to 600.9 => -0.02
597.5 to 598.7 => -0.03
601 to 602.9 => 0.00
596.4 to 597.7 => -0.01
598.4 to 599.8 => 0.02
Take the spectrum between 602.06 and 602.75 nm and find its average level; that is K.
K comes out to 279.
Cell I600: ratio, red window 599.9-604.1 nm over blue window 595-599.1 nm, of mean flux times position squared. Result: 1.0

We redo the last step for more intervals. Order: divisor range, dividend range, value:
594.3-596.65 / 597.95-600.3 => 1.03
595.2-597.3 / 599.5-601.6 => 1.04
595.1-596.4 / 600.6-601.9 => 1.04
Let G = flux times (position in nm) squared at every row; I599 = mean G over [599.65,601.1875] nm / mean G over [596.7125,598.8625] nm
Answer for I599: 1.02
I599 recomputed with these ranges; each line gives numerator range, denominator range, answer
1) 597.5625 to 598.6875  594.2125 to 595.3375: 1.04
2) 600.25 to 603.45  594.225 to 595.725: 1.04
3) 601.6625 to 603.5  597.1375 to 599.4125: 1.02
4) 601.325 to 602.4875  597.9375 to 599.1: 1.04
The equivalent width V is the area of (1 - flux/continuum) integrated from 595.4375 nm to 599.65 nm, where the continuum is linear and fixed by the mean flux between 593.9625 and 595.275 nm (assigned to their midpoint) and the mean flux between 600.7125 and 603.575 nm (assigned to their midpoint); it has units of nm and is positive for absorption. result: 0.02 nm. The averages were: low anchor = 276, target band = 276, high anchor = 281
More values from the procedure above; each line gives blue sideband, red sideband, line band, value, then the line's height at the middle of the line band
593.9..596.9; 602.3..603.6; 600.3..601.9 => -0.001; 279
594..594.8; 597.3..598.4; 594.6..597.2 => 0.084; 283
